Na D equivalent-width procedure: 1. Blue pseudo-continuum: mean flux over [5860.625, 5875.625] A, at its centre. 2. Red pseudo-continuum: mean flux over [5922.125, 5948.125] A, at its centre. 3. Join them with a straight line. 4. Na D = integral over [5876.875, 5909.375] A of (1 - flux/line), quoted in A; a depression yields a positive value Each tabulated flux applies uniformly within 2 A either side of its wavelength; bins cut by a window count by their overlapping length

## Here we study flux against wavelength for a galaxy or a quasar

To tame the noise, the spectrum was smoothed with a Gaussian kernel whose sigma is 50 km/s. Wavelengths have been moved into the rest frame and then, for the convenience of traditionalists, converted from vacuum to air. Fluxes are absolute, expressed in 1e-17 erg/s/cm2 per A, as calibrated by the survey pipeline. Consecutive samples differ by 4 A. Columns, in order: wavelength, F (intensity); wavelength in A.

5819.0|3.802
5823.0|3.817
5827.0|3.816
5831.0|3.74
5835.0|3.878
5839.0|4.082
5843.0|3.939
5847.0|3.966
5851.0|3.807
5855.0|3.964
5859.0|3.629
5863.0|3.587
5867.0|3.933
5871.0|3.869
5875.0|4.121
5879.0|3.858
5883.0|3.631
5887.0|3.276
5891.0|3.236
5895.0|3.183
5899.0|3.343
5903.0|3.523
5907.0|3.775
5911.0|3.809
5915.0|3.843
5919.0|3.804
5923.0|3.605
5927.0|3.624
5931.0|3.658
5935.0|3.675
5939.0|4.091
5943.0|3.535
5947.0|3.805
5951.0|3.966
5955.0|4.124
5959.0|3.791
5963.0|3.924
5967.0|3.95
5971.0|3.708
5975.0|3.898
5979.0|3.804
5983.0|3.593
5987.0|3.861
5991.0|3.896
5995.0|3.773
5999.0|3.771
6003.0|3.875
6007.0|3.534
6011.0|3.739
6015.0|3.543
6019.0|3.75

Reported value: 2.7 A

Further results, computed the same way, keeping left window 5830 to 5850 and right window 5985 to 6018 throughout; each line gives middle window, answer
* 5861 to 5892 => 1.45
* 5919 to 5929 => 0.47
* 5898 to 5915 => 0.87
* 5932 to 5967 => -0.53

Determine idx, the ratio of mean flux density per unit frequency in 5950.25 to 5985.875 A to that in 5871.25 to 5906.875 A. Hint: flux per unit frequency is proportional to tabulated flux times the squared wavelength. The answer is 1.1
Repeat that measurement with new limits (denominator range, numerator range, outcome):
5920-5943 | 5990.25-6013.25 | 1.03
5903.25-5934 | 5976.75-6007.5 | 1.04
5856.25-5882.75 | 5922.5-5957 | 1.02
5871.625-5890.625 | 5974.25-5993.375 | 1.07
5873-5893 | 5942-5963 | 1.09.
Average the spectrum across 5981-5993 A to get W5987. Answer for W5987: 3.78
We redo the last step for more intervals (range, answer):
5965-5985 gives 3.79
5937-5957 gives 3.9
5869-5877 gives 4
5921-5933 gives 3.63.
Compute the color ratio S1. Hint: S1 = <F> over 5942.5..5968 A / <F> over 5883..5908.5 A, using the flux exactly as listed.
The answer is 1.14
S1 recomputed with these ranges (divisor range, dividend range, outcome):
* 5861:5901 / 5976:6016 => 1.04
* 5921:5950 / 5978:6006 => 1.02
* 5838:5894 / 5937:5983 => 1.03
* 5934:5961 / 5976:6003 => 0.98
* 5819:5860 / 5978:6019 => 0.97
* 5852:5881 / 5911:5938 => 0.97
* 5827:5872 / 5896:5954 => 0.96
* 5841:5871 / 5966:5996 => 0.99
